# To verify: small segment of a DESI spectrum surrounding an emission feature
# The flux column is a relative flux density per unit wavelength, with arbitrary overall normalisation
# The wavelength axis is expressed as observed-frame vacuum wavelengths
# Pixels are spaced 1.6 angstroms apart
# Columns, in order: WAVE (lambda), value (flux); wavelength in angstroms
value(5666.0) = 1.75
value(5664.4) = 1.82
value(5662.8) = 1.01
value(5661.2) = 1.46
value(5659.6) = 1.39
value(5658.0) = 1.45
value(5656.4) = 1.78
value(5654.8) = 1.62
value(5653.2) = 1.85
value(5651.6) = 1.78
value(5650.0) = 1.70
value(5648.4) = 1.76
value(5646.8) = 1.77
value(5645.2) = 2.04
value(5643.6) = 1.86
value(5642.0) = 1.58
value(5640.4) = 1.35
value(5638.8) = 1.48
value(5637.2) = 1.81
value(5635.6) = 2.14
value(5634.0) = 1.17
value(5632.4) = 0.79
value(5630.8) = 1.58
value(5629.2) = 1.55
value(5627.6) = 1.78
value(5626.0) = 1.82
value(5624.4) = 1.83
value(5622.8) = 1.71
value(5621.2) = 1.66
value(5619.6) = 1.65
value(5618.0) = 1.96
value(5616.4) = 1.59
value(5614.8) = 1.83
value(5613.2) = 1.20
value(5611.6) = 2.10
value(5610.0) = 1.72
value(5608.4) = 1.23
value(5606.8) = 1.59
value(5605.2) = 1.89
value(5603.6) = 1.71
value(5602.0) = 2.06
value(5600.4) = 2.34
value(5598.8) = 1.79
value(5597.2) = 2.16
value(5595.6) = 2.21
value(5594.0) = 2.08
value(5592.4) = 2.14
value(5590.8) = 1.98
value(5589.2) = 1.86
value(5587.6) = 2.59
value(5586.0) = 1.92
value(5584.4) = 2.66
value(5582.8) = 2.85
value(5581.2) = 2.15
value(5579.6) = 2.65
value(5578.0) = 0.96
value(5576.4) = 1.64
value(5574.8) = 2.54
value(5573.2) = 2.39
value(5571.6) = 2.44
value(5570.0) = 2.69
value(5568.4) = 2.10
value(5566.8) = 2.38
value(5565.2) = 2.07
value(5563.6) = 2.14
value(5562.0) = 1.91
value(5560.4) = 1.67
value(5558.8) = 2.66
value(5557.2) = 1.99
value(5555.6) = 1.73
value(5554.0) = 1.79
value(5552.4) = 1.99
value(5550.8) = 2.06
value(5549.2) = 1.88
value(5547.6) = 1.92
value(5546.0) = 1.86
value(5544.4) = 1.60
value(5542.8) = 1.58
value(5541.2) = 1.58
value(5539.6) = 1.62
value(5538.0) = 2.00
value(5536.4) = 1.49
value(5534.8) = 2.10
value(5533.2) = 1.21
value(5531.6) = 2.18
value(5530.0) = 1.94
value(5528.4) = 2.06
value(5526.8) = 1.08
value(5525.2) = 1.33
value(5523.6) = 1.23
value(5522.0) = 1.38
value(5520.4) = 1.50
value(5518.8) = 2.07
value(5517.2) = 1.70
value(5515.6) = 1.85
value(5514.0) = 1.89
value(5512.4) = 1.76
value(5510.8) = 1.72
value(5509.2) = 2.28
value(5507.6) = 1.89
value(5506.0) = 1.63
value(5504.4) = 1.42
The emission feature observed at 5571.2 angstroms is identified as Mg II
